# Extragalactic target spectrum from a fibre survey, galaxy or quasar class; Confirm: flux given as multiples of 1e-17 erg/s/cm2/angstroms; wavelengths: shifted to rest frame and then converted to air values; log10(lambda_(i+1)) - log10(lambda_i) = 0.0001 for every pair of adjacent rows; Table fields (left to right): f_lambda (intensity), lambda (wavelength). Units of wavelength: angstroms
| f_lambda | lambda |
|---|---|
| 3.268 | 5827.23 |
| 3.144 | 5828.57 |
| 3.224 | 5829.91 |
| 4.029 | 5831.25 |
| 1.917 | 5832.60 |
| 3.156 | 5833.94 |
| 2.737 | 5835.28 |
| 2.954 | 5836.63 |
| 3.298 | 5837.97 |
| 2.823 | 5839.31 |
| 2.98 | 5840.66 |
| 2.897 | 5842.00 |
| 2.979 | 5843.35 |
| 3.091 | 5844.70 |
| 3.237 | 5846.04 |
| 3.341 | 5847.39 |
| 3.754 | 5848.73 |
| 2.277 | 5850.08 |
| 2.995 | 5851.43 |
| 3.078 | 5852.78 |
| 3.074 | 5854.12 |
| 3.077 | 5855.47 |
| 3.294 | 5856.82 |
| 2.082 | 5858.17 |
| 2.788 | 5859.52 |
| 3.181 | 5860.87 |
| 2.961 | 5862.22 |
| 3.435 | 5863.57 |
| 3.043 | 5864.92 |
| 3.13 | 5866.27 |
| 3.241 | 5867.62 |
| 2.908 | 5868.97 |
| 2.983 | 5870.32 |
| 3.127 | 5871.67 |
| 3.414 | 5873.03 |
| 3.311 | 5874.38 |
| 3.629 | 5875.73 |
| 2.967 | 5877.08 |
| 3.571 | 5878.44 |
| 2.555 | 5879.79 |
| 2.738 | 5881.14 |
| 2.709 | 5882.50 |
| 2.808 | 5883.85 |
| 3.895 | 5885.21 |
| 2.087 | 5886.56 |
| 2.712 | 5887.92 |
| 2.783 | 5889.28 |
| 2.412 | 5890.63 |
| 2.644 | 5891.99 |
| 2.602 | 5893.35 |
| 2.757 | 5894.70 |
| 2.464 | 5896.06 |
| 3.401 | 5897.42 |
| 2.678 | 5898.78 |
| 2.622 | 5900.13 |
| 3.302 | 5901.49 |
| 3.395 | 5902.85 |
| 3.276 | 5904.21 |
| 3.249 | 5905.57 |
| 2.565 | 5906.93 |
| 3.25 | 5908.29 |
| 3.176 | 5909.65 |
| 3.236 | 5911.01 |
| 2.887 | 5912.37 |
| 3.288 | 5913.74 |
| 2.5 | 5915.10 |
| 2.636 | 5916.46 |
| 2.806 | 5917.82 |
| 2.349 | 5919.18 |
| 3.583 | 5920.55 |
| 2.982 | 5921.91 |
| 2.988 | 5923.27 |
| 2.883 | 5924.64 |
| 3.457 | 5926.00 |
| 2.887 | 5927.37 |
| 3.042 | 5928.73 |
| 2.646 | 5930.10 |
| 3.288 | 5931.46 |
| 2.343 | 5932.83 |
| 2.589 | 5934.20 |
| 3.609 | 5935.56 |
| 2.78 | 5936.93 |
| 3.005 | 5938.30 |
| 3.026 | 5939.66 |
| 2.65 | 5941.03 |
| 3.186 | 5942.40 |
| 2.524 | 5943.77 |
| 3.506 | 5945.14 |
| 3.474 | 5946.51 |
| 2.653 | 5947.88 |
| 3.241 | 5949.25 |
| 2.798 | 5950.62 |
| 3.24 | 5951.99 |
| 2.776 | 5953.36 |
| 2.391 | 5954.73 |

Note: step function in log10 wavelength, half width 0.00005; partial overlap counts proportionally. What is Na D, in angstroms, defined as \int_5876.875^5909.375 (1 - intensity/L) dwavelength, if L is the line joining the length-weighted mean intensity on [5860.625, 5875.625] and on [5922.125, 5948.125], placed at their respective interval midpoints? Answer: 2.2 angstroms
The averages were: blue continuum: 3.18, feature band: 2.9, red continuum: 2.98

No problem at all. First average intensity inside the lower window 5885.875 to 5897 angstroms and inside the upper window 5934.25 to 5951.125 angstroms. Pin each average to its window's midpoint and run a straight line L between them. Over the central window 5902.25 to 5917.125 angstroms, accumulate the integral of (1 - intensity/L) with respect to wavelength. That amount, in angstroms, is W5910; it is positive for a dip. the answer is -1.7 angstroms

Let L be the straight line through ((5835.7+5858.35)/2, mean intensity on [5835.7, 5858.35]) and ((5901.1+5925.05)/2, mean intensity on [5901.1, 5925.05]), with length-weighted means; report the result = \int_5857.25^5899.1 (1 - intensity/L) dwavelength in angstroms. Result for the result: 1.2 angstroms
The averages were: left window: 3.03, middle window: 2.94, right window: 3.02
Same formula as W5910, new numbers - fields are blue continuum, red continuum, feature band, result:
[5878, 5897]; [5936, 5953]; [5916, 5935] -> 0.2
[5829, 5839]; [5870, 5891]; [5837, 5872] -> -0.2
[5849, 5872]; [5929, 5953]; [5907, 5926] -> 0.0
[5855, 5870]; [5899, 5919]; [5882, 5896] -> 1.3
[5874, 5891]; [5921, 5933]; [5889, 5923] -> 0.5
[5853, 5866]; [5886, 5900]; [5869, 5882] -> -1.3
